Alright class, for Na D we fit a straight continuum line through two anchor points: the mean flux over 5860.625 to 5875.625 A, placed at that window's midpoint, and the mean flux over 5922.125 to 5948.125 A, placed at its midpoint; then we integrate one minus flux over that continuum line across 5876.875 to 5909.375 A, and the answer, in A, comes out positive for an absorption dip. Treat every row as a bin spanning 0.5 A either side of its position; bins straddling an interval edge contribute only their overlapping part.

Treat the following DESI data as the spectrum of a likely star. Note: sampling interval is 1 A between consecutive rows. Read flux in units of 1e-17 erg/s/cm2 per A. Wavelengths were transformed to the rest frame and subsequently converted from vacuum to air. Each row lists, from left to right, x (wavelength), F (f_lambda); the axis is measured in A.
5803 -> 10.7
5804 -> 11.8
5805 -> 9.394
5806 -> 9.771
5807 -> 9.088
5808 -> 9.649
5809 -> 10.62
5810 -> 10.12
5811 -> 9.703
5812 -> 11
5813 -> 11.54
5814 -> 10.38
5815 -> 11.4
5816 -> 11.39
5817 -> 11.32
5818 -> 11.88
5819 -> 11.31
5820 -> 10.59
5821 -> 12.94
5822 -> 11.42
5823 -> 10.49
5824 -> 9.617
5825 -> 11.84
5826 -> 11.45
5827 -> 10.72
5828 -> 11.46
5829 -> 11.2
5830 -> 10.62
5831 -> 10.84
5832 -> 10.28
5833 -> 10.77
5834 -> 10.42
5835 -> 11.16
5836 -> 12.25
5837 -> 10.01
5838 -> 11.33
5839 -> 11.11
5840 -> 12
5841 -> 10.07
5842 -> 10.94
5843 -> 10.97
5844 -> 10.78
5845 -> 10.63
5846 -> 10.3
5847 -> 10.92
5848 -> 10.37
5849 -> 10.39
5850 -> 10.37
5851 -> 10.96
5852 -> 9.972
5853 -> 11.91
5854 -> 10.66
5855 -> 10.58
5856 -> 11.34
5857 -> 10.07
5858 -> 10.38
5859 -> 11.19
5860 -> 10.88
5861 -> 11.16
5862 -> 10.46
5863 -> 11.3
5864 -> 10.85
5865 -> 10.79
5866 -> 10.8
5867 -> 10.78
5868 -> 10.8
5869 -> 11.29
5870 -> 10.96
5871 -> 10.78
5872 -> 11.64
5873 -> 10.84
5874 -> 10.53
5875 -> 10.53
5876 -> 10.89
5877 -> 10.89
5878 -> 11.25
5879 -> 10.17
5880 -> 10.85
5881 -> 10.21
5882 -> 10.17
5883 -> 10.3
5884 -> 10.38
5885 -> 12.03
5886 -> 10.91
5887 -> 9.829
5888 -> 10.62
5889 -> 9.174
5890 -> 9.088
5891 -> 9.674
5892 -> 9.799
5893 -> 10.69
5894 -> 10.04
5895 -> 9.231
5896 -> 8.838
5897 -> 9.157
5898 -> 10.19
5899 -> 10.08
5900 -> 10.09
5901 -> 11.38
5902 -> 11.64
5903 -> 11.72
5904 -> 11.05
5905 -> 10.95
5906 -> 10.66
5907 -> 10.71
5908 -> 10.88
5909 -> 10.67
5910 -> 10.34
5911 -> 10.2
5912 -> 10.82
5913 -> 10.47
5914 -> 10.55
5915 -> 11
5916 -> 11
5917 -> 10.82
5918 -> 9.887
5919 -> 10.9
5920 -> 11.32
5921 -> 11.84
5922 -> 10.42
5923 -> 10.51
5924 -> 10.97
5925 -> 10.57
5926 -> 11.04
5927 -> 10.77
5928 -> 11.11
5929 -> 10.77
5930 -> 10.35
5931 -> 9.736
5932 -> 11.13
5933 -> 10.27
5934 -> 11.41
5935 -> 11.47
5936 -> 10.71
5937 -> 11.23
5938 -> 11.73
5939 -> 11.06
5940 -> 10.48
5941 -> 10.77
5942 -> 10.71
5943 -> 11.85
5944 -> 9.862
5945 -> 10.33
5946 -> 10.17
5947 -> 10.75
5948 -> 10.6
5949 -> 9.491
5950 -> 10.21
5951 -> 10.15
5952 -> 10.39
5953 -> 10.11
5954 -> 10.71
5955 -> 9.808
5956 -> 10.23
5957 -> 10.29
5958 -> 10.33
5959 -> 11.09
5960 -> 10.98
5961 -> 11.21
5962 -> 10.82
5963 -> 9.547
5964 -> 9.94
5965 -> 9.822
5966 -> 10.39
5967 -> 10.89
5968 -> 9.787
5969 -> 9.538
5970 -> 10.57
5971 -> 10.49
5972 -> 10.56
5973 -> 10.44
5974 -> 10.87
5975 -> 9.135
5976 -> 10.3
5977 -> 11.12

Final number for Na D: 1.4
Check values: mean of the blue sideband 10.9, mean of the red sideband 10.8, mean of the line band 10.4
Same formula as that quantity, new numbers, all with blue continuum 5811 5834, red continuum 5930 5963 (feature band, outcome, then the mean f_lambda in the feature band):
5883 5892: 0.5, 10.2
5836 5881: 0.5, 10.8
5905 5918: 0.1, 10.7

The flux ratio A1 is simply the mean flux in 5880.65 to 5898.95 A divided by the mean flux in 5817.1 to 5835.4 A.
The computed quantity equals 0.91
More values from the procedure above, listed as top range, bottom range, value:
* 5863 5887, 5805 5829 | 1.00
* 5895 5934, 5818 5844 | 0.96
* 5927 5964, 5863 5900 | 1.02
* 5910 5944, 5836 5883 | 1.00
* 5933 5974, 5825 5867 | 0.97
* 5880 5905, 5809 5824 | 0.93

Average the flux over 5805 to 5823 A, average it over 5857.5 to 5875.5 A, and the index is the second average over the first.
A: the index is 1.01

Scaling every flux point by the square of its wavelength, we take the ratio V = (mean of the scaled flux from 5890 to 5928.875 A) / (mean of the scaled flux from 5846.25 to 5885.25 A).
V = 1.0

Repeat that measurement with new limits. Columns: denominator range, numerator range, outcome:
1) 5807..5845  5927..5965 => 1.01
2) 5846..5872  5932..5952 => 1.02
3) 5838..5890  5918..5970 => 1.01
